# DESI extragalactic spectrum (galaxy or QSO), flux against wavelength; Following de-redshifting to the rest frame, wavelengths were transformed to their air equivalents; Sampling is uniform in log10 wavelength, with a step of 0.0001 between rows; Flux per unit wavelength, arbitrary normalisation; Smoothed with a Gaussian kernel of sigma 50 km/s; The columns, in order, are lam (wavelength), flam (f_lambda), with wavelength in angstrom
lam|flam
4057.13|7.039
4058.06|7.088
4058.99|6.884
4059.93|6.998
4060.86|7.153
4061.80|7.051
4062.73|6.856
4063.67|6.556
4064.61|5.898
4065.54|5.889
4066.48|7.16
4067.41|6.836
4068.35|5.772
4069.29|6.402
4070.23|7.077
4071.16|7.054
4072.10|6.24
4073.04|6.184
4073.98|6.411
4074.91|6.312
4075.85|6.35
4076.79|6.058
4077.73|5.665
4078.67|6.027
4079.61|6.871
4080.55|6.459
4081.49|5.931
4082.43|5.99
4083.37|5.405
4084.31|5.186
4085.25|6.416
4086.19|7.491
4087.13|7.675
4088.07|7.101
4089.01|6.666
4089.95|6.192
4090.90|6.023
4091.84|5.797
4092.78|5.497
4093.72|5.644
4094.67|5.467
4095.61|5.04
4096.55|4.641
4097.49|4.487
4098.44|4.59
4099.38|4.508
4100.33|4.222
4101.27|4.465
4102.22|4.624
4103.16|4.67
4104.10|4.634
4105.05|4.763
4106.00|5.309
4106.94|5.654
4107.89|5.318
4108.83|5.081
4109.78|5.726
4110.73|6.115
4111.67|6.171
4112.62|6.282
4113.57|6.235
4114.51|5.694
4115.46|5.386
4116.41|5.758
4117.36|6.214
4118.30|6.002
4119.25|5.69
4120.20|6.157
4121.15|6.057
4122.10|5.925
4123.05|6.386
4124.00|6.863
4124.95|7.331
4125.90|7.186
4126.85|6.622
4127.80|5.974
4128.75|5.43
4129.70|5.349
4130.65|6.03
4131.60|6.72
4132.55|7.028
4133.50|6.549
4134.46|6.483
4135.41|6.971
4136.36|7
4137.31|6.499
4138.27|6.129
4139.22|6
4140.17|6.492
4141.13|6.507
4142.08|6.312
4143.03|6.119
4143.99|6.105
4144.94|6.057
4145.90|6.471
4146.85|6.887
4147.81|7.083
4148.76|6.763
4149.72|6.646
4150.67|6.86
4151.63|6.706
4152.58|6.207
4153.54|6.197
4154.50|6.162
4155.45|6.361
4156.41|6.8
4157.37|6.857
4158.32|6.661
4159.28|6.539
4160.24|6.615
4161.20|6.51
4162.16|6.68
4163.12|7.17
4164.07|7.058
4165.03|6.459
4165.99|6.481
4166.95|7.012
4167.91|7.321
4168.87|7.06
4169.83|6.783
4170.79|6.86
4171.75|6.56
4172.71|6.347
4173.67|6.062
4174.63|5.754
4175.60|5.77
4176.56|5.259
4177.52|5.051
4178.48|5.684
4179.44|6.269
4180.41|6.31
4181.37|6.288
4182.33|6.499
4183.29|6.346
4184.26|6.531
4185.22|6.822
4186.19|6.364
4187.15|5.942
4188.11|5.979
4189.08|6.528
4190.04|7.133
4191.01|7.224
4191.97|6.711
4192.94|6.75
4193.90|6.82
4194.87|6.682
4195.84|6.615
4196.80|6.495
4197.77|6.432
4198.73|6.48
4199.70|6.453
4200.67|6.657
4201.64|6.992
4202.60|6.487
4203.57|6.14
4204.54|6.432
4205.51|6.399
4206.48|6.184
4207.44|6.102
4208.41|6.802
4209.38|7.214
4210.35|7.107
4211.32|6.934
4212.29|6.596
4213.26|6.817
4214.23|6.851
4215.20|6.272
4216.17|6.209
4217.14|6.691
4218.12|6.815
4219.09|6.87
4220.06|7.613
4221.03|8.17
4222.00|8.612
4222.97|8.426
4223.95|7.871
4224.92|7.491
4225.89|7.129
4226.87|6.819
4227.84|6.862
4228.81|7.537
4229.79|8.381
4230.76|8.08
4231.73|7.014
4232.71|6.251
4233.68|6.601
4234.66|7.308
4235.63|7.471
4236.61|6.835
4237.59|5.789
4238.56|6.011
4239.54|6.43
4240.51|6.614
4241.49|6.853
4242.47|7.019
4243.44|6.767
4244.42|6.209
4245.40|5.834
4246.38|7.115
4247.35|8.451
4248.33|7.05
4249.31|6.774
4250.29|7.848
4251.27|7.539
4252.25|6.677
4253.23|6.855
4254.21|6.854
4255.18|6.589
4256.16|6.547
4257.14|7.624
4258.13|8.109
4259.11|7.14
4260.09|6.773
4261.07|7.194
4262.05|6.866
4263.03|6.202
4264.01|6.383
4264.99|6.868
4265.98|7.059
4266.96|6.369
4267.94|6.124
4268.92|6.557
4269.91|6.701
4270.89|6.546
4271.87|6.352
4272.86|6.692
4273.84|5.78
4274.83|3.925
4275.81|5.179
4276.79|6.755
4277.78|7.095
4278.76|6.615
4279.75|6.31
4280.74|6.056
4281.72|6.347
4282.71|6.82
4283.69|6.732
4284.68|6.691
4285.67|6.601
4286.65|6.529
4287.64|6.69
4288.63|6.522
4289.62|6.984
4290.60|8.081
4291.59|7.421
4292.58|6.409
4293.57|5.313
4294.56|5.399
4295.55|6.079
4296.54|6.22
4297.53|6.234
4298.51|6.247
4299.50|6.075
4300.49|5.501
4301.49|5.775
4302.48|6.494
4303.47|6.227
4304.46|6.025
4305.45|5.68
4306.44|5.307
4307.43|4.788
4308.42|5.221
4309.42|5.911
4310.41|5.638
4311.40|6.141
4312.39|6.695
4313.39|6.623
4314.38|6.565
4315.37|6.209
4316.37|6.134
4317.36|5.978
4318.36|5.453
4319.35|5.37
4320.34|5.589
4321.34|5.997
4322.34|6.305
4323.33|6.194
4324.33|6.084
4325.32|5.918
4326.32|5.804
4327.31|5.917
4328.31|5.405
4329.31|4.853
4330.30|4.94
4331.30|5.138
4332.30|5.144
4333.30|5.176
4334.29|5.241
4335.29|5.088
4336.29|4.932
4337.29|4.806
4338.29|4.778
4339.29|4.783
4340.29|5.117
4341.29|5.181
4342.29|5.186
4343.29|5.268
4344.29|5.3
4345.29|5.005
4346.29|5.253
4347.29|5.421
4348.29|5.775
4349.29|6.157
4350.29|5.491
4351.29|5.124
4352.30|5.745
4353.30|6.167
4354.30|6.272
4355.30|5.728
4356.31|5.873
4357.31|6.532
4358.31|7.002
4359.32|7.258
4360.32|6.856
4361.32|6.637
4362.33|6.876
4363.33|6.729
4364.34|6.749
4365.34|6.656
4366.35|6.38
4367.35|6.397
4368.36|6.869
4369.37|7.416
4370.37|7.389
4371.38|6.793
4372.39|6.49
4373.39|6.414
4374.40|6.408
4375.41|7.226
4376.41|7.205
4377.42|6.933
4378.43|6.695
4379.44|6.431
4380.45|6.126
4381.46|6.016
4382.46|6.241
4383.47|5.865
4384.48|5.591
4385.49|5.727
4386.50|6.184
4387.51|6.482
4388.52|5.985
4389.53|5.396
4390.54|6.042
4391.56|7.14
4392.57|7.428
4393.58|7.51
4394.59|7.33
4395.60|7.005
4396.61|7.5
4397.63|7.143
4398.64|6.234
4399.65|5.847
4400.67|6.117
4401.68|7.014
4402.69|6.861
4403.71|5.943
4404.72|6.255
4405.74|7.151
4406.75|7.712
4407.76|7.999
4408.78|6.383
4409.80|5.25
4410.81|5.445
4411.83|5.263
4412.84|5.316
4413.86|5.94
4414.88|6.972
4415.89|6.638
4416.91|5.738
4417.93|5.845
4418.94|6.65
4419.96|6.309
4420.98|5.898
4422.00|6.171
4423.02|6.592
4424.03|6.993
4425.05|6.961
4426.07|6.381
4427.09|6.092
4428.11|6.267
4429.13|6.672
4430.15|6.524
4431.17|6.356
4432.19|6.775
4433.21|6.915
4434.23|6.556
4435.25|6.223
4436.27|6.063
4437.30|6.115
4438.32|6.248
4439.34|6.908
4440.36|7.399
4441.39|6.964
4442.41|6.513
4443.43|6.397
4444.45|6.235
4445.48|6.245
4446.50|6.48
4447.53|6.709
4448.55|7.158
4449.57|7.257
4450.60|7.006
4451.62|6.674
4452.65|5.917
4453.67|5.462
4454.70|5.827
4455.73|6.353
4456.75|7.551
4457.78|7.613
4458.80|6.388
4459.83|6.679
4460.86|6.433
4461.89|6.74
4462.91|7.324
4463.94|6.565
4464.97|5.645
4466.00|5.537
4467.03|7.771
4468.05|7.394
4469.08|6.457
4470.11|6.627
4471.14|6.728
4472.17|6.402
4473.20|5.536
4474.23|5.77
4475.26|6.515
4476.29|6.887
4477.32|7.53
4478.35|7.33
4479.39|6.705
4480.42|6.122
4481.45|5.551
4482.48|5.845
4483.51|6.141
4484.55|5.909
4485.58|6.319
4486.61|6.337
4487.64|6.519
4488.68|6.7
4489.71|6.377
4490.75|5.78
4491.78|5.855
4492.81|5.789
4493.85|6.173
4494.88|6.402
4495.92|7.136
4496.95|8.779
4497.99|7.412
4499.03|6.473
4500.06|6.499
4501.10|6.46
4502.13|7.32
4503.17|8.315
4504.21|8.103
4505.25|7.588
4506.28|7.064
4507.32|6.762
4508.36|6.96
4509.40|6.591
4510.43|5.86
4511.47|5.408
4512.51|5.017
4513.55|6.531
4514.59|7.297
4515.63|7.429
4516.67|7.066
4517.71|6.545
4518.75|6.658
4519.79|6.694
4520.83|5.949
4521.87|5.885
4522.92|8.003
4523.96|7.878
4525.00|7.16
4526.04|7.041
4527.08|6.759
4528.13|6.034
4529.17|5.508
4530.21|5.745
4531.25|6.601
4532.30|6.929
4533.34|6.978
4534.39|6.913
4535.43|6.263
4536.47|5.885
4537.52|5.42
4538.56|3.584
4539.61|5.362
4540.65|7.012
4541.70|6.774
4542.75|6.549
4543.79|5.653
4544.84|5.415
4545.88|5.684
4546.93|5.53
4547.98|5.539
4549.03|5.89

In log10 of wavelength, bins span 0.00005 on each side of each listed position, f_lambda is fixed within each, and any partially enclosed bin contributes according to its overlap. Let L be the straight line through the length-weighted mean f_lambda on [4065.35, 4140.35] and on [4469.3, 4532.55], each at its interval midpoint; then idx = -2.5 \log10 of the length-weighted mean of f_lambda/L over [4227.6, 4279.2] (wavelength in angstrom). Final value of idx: -0.09 mag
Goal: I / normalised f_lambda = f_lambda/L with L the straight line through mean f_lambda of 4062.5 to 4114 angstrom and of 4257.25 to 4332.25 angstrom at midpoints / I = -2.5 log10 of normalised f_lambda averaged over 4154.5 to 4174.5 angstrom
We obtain -0.119 mag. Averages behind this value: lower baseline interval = 5.87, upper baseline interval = 6.2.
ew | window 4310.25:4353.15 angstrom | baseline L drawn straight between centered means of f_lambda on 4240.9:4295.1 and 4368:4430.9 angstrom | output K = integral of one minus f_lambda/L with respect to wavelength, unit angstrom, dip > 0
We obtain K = 6.7 angstrom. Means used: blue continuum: 6.67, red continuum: 6.49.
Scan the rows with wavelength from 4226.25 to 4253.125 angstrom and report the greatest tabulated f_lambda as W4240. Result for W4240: 8.451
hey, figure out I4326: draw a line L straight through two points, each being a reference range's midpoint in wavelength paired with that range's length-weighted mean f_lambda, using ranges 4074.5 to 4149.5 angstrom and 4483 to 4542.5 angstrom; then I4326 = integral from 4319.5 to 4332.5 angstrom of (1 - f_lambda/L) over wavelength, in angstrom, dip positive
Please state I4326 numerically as 1.35 angstrom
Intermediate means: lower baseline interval 5.99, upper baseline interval 6.56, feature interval 5.64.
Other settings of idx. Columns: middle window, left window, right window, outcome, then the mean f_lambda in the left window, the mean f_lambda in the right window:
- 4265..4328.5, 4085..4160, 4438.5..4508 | 0.03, 6.06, 6.65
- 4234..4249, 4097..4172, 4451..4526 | -0.08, 6.17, 6.63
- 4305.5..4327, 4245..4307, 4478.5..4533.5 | 0.11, 6.53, 6.62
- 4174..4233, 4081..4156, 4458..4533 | -0.10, 6.01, 6.62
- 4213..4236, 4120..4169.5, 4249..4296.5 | -0.11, 6.54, 6.61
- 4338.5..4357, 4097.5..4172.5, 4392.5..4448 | 0.17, 6.19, 6.51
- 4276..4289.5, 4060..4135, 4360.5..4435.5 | -0.04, 6.01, 6.51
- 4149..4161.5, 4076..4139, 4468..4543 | -0.10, 5.91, 6.54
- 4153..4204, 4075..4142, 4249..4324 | -0.07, 5.93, 6.37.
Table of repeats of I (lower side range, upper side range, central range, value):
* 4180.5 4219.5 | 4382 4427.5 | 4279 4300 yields 0.008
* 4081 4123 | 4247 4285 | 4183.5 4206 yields -0.056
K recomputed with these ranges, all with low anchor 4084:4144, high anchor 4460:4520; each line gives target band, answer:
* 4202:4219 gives -1.40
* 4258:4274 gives -1.23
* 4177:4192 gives -0.73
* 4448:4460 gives -0.20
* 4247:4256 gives -1.41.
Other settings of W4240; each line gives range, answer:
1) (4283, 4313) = 8.081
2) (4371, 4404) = 7.51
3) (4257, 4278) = 8.109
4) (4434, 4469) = 7.771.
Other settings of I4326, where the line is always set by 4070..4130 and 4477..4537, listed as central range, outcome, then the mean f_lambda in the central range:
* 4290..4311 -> 0.79 angstrom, 6.01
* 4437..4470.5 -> -0.49 angstrom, 6.63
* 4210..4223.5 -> -2.34 angstrom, 7.14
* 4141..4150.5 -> -0.88 angstrom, 6.51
